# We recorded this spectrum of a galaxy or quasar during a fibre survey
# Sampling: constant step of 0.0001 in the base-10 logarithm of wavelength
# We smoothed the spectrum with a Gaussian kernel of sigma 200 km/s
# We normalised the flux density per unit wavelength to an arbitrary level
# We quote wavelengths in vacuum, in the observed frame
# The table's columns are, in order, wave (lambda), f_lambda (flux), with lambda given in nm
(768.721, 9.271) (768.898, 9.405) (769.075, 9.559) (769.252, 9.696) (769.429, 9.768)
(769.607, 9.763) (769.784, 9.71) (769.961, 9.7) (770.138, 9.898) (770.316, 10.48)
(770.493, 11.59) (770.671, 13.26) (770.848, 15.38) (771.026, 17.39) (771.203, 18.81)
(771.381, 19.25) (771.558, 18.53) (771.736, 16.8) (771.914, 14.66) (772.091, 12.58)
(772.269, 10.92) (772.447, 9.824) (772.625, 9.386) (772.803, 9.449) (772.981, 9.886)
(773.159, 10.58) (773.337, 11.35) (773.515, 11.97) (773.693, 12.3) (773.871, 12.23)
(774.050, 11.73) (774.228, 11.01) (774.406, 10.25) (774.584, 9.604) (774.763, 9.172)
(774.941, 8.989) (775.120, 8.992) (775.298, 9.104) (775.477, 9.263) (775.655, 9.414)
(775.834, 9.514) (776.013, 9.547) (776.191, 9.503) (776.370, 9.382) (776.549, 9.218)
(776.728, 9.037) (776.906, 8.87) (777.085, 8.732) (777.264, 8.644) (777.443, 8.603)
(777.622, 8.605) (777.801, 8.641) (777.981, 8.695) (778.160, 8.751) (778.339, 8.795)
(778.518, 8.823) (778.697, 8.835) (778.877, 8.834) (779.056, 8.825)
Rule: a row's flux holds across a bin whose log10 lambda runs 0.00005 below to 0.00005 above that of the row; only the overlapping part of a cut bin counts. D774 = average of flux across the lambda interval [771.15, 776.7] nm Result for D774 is 11.3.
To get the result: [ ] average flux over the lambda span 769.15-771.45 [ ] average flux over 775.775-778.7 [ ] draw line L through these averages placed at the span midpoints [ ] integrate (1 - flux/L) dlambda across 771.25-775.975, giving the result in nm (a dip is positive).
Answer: -0.22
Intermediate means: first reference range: 12.6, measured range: 11.5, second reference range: 8.95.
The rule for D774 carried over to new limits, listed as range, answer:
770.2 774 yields 13.1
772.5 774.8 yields 10.7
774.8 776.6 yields 9.29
